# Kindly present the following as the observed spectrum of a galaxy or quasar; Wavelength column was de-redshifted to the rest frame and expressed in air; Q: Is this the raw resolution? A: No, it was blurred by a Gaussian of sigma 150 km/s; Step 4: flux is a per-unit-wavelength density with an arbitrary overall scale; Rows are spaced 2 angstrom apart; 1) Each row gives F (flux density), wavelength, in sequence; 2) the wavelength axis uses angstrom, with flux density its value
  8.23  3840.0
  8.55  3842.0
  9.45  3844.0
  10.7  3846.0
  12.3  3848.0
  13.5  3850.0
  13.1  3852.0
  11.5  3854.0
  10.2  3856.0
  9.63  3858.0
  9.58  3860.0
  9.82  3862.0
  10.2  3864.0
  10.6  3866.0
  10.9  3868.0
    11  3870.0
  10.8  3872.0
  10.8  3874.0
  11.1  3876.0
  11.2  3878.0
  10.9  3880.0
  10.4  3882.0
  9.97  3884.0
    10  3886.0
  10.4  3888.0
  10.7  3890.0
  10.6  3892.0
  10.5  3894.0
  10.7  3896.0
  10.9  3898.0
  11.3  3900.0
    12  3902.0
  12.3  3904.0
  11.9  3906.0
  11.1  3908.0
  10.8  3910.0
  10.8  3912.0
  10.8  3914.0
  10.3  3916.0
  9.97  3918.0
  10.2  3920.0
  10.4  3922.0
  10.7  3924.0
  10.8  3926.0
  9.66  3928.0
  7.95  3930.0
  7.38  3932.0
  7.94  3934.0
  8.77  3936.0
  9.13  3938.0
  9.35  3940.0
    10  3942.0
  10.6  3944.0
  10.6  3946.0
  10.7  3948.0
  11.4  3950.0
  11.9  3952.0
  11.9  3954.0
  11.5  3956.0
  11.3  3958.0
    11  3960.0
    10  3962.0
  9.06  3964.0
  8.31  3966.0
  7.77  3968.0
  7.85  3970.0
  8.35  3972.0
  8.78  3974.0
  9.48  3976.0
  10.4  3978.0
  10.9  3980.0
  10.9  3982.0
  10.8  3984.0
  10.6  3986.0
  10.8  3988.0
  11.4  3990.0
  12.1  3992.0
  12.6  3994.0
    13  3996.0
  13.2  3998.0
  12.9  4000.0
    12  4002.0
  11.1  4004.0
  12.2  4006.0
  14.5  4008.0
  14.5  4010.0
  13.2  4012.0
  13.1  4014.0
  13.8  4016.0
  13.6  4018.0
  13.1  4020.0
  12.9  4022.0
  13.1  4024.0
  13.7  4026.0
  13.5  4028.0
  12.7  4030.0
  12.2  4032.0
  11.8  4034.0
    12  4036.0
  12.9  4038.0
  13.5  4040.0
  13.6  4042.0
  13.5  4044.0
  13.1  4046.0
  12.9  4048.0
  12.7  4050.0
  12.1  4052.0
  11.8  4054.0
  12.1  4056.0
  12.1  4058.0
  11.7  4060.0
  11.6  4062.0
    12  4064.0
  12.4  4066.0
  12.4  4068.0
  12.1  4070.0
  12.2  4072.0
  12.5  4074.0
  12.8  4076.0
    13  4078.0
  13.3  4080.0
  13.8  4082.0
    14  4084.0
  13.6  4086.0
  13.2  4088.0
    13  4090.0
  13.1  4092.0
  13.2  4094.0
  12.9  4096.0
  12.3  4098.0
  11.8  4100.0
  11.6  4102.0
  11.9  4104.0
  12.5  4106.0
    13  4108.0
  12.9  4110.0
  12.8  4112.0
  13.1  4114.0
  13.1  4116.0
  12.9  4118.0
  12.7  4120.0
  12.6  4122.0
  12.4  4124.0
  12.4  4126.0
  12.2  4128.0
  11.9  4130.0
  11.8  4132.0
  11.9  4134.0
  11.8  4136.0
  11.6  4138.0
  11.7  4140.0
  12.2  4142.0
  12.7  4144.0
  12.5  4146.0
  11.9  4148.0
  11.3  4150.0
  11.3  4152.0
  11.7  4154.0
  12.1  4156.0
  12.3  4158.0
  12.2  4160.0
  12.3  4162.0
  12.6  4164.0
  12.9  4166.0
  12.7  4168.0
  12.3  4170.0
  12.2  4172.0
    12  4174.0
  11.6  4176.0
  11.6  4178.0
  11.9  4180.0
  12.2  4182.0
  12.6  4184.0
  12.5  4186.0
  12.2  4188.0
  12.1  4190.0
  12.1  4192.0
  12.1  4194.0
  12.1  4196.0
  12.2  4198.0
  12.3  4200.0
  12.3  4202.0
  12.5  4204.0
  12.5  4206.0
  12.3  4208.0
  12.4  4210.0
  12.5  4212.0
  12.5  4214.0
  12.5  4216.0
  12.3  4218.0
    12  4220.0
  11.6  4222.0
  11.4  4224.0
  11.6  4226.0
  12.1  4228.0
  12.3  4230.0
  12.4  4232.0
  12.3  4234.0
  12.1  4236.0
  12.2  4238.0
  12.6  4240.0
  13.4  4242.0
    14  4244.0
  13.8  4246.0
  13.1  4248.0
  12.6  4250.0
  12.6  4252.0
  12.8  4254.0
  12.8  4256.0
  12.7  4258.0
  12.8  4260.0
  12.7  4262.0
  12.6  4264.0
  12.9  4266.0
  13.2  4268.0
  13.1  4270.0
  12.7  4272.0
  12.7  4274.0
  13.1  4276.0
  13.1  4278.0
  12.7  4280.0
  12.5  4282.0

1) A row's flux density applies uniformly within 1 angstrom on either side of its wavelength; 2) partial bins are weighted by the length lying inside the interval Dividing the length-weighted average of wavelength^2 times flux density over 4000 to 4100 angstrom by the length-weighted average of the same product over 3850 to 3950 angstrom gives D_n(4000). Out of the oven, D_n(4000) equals 1.3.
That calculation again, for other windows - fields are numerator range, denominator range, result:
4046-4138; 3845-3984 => 1.32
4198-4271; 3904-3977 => 1.45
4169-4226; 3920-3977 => 1.41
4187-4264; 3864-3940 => 1.40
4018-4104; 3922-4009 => 1.27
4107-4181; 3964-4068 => 1.09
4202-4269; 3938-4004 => 1.34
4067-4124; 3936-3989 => 1.35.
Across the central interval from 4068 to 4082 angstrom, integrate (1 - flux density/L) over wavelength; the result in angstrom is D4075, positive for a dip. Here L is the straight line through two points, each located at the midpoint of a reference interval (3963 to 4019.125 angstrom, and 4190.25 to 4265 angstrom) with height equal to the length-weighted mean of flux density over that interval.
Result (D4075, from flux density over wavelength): -1.2 angstrom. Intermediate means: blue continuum 11.3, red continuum 12.5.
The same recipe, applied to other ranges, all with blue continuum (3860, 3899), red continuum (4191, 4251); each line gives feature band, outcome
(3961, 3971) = 2.2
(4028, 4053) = -2.9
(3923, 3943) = 3.1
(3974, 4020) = -3.6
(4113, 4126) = -1.0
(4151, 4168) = -0.2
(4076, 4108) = -3.2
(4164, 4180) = -0.1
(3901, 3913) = -0.8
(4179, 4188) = -0.1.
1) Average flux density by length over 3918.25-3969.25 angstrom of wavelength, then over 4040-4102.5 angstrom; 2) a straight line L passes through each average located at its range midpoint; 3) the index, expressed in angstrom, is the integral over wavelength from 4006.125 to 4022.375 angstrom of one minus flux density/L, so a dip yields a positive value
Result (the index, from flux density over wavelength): -3.0 angstrom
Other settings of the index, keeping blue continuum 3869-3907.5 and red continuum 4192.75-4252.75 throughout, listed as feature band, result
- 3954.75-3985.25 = 4.06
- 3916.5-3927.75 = 0.73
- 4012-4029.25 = -2.72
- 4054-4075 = -0.69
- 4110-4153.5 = -0.83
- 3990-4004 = -1.26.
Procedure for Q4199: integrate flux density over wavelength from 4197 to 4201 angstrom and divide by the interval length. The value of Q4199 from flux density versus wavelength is 12.2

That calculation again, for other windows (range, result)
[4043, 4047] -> 13.3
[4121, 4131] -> 12.3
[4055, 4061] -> 12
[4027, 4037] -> 12.4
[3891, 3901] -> 10.8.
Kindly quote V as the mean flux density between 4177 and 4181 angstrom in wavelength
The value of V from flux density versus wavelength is 11.8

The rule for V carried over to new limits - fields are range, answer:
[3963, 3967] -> 8.69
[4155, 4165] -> 12.3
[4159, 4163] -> 12.2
